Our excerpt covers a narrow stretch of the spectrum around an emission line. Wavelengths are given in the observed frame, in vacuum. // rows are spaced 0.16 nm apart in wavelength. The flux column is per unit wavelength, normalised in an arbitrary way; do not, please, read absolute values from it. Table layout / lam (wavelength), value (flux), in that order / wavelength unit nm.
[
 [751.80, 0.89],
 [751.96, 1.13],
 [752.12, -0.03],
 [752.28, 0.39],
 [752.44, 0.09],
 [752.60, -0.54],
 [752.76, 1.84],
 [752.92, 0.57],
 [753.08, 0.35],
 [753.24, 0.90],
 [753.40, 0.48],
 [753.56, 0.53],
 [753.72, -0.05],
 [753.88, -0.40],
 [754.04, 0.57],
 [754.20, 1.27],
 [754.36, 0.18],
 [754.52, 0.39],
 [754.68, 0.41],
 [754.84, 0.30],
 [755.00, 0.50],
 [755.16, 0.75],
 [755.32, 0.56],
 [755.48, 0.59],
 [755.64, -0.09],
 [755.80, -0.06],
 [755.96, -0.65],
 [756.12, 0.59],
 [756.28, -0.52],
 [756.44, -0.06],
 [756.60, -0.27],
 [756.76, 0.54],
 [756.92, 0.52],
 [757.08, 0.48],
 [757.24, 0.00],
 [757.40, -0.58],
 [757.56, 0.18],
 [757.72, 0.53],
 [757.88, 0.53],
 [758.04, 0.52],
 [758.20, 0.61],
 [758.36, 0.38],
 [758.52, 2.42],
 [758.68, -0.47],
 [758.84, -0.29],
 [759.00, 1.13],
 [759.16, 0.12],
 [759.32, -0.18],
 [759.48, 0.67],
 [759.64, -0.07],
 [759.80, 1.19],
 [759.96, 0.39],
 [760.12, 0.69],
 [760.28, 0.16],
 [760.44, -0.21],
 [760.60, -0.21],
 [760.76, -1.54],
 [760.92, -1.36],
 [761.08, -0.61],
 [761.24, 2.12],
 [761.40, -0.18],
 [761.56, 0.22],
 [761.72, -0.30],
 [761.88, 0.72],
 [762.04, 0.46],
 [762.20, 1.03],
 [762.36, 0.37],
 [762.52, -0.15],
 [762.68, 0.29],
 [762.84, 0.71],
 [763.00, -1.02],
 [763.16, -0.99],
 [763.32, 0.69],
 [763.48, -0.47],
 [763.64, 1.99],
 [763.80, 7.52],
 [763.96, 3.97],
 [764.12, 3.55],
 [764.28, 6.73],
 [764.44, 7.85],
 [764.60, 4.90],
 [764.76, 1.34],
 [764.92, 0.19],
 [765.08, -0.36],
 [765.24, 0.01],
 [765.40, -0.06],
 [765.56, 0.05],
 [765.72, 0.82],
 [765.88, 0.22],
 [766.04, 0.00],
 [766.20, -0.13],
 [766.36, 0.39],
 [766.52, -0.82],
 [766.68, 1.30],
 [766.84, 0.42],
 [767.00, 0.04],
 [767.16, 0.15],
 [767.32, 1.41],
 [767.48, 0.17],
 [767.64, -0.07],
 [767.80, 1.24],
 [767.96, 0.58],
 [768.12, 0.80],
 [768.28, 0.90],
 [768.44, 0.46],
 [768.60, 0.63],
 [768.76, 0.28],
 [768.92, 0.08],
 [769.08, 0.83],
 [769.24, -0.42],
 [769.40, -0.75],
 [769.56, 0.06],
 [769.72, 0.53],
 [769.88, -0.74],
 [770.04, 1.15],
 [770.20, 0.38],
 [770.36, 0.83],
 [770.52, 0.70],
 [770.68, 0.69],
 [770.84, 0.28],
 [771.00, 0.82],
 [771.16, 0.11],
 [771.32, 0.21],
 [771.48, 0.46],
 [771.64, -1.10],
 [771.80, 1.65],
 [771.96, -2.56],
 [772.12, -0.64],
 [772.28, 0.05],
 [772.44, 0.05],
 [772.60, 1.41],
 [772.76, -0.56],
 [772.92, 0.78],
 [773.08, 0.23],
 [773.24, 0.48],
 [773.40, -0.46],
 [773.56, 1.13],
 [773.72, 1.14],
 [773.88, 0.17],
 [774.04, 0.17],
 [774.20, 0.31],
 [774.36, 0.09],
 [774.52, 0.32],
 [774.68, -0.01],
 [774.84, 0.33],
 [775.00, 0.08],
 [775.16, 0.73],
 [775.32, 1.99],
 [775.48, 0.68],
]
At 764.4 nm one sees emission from [O II] 3727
